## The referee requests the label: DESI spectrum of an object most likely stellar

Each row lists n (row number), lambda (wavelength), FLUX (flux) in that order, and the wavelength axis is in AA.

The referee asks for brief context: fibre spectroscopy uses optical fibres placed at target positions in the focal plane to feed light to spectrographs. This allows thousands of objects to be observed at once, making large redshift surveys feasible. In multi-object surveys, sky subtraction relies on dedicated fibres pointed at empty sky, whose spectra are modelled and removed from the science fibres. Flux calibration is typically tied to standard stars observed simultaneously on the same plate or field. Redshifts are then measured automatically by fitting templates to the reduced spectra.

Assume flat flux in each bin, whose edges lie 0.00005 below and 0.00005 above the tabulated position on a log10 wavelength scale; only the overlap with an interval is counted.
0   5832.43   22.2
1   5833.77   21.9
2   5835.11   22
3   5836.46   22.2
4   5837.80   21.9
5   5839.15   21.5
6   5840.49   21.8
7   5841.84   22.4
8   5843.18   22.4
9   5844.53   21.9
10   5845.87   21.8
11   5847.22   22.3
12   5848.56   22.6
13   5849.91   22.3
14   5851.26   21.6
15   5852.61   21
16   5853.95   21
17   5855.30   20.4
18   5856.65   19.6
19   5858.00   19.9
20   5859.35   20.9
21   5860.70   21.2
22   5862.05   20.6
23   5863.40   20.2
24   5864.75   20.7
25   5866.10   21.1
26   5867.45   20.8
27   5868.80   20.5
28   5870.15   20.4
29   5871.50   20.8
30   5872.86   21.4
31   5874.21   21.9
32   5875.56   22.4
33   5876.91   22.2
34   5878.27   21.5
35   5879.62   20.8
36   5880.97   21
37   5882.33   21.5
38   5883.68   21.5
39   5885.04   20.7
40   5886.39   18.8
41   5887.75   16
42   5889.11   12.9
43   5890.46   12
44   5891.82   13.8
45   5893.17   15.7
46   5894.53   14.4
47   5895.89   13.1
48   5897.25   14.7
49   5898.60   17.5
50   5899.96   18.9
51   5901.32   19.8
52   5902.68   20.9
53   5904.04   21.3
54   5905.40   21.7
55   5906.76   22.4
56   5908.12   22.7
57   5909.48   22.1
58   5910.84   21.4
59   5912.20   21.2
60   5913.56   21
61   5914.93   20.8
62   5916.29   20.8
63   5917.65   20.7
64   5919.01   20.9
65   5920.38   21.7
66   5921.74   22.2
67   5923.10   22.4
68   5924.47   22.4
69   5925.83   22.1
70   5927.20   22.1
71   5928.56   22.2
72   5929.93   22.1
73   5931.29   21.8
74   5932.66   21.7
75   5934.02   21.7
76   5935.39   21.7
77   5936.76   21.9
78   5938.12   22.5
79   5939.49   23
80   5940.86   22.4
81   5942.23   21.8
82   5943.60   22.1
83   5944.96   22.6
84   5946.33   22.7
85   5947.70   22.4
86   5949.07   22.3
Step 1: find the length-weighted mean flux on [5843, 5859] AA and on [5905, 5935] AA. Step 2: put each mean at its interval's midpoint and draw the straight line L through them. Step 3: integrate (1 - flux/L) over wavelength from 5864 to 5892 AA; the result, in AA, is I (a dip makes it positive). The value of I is 2.3 AA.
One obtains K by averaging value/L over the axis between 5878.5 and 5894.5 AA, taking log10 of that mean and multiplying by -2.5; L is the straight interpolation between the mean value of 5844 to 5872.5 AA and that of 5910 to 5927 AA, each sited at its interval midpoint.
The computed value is 0.20 mag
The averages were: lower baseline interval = 21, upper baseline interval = 21.5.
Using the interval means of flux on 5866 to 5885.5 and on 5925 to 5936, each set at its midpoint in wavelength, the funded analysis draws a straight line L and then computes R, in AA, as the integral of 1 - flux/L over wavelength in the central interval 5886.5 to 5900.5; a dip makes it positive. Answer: 4.2 AA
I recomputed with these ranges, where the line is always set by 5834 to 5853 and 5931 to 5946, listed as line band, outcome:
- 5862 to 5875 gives 0.7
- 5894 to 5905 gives 2.2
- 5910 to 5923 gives 0.5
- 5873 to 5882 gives 0.2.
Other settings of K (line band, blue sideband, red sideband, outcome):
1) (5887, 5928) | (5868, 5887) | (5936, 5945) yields 0.126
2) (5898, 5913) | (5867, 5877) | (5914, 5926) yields 0.027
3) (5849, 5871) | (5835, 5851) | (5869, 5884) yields 0.048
